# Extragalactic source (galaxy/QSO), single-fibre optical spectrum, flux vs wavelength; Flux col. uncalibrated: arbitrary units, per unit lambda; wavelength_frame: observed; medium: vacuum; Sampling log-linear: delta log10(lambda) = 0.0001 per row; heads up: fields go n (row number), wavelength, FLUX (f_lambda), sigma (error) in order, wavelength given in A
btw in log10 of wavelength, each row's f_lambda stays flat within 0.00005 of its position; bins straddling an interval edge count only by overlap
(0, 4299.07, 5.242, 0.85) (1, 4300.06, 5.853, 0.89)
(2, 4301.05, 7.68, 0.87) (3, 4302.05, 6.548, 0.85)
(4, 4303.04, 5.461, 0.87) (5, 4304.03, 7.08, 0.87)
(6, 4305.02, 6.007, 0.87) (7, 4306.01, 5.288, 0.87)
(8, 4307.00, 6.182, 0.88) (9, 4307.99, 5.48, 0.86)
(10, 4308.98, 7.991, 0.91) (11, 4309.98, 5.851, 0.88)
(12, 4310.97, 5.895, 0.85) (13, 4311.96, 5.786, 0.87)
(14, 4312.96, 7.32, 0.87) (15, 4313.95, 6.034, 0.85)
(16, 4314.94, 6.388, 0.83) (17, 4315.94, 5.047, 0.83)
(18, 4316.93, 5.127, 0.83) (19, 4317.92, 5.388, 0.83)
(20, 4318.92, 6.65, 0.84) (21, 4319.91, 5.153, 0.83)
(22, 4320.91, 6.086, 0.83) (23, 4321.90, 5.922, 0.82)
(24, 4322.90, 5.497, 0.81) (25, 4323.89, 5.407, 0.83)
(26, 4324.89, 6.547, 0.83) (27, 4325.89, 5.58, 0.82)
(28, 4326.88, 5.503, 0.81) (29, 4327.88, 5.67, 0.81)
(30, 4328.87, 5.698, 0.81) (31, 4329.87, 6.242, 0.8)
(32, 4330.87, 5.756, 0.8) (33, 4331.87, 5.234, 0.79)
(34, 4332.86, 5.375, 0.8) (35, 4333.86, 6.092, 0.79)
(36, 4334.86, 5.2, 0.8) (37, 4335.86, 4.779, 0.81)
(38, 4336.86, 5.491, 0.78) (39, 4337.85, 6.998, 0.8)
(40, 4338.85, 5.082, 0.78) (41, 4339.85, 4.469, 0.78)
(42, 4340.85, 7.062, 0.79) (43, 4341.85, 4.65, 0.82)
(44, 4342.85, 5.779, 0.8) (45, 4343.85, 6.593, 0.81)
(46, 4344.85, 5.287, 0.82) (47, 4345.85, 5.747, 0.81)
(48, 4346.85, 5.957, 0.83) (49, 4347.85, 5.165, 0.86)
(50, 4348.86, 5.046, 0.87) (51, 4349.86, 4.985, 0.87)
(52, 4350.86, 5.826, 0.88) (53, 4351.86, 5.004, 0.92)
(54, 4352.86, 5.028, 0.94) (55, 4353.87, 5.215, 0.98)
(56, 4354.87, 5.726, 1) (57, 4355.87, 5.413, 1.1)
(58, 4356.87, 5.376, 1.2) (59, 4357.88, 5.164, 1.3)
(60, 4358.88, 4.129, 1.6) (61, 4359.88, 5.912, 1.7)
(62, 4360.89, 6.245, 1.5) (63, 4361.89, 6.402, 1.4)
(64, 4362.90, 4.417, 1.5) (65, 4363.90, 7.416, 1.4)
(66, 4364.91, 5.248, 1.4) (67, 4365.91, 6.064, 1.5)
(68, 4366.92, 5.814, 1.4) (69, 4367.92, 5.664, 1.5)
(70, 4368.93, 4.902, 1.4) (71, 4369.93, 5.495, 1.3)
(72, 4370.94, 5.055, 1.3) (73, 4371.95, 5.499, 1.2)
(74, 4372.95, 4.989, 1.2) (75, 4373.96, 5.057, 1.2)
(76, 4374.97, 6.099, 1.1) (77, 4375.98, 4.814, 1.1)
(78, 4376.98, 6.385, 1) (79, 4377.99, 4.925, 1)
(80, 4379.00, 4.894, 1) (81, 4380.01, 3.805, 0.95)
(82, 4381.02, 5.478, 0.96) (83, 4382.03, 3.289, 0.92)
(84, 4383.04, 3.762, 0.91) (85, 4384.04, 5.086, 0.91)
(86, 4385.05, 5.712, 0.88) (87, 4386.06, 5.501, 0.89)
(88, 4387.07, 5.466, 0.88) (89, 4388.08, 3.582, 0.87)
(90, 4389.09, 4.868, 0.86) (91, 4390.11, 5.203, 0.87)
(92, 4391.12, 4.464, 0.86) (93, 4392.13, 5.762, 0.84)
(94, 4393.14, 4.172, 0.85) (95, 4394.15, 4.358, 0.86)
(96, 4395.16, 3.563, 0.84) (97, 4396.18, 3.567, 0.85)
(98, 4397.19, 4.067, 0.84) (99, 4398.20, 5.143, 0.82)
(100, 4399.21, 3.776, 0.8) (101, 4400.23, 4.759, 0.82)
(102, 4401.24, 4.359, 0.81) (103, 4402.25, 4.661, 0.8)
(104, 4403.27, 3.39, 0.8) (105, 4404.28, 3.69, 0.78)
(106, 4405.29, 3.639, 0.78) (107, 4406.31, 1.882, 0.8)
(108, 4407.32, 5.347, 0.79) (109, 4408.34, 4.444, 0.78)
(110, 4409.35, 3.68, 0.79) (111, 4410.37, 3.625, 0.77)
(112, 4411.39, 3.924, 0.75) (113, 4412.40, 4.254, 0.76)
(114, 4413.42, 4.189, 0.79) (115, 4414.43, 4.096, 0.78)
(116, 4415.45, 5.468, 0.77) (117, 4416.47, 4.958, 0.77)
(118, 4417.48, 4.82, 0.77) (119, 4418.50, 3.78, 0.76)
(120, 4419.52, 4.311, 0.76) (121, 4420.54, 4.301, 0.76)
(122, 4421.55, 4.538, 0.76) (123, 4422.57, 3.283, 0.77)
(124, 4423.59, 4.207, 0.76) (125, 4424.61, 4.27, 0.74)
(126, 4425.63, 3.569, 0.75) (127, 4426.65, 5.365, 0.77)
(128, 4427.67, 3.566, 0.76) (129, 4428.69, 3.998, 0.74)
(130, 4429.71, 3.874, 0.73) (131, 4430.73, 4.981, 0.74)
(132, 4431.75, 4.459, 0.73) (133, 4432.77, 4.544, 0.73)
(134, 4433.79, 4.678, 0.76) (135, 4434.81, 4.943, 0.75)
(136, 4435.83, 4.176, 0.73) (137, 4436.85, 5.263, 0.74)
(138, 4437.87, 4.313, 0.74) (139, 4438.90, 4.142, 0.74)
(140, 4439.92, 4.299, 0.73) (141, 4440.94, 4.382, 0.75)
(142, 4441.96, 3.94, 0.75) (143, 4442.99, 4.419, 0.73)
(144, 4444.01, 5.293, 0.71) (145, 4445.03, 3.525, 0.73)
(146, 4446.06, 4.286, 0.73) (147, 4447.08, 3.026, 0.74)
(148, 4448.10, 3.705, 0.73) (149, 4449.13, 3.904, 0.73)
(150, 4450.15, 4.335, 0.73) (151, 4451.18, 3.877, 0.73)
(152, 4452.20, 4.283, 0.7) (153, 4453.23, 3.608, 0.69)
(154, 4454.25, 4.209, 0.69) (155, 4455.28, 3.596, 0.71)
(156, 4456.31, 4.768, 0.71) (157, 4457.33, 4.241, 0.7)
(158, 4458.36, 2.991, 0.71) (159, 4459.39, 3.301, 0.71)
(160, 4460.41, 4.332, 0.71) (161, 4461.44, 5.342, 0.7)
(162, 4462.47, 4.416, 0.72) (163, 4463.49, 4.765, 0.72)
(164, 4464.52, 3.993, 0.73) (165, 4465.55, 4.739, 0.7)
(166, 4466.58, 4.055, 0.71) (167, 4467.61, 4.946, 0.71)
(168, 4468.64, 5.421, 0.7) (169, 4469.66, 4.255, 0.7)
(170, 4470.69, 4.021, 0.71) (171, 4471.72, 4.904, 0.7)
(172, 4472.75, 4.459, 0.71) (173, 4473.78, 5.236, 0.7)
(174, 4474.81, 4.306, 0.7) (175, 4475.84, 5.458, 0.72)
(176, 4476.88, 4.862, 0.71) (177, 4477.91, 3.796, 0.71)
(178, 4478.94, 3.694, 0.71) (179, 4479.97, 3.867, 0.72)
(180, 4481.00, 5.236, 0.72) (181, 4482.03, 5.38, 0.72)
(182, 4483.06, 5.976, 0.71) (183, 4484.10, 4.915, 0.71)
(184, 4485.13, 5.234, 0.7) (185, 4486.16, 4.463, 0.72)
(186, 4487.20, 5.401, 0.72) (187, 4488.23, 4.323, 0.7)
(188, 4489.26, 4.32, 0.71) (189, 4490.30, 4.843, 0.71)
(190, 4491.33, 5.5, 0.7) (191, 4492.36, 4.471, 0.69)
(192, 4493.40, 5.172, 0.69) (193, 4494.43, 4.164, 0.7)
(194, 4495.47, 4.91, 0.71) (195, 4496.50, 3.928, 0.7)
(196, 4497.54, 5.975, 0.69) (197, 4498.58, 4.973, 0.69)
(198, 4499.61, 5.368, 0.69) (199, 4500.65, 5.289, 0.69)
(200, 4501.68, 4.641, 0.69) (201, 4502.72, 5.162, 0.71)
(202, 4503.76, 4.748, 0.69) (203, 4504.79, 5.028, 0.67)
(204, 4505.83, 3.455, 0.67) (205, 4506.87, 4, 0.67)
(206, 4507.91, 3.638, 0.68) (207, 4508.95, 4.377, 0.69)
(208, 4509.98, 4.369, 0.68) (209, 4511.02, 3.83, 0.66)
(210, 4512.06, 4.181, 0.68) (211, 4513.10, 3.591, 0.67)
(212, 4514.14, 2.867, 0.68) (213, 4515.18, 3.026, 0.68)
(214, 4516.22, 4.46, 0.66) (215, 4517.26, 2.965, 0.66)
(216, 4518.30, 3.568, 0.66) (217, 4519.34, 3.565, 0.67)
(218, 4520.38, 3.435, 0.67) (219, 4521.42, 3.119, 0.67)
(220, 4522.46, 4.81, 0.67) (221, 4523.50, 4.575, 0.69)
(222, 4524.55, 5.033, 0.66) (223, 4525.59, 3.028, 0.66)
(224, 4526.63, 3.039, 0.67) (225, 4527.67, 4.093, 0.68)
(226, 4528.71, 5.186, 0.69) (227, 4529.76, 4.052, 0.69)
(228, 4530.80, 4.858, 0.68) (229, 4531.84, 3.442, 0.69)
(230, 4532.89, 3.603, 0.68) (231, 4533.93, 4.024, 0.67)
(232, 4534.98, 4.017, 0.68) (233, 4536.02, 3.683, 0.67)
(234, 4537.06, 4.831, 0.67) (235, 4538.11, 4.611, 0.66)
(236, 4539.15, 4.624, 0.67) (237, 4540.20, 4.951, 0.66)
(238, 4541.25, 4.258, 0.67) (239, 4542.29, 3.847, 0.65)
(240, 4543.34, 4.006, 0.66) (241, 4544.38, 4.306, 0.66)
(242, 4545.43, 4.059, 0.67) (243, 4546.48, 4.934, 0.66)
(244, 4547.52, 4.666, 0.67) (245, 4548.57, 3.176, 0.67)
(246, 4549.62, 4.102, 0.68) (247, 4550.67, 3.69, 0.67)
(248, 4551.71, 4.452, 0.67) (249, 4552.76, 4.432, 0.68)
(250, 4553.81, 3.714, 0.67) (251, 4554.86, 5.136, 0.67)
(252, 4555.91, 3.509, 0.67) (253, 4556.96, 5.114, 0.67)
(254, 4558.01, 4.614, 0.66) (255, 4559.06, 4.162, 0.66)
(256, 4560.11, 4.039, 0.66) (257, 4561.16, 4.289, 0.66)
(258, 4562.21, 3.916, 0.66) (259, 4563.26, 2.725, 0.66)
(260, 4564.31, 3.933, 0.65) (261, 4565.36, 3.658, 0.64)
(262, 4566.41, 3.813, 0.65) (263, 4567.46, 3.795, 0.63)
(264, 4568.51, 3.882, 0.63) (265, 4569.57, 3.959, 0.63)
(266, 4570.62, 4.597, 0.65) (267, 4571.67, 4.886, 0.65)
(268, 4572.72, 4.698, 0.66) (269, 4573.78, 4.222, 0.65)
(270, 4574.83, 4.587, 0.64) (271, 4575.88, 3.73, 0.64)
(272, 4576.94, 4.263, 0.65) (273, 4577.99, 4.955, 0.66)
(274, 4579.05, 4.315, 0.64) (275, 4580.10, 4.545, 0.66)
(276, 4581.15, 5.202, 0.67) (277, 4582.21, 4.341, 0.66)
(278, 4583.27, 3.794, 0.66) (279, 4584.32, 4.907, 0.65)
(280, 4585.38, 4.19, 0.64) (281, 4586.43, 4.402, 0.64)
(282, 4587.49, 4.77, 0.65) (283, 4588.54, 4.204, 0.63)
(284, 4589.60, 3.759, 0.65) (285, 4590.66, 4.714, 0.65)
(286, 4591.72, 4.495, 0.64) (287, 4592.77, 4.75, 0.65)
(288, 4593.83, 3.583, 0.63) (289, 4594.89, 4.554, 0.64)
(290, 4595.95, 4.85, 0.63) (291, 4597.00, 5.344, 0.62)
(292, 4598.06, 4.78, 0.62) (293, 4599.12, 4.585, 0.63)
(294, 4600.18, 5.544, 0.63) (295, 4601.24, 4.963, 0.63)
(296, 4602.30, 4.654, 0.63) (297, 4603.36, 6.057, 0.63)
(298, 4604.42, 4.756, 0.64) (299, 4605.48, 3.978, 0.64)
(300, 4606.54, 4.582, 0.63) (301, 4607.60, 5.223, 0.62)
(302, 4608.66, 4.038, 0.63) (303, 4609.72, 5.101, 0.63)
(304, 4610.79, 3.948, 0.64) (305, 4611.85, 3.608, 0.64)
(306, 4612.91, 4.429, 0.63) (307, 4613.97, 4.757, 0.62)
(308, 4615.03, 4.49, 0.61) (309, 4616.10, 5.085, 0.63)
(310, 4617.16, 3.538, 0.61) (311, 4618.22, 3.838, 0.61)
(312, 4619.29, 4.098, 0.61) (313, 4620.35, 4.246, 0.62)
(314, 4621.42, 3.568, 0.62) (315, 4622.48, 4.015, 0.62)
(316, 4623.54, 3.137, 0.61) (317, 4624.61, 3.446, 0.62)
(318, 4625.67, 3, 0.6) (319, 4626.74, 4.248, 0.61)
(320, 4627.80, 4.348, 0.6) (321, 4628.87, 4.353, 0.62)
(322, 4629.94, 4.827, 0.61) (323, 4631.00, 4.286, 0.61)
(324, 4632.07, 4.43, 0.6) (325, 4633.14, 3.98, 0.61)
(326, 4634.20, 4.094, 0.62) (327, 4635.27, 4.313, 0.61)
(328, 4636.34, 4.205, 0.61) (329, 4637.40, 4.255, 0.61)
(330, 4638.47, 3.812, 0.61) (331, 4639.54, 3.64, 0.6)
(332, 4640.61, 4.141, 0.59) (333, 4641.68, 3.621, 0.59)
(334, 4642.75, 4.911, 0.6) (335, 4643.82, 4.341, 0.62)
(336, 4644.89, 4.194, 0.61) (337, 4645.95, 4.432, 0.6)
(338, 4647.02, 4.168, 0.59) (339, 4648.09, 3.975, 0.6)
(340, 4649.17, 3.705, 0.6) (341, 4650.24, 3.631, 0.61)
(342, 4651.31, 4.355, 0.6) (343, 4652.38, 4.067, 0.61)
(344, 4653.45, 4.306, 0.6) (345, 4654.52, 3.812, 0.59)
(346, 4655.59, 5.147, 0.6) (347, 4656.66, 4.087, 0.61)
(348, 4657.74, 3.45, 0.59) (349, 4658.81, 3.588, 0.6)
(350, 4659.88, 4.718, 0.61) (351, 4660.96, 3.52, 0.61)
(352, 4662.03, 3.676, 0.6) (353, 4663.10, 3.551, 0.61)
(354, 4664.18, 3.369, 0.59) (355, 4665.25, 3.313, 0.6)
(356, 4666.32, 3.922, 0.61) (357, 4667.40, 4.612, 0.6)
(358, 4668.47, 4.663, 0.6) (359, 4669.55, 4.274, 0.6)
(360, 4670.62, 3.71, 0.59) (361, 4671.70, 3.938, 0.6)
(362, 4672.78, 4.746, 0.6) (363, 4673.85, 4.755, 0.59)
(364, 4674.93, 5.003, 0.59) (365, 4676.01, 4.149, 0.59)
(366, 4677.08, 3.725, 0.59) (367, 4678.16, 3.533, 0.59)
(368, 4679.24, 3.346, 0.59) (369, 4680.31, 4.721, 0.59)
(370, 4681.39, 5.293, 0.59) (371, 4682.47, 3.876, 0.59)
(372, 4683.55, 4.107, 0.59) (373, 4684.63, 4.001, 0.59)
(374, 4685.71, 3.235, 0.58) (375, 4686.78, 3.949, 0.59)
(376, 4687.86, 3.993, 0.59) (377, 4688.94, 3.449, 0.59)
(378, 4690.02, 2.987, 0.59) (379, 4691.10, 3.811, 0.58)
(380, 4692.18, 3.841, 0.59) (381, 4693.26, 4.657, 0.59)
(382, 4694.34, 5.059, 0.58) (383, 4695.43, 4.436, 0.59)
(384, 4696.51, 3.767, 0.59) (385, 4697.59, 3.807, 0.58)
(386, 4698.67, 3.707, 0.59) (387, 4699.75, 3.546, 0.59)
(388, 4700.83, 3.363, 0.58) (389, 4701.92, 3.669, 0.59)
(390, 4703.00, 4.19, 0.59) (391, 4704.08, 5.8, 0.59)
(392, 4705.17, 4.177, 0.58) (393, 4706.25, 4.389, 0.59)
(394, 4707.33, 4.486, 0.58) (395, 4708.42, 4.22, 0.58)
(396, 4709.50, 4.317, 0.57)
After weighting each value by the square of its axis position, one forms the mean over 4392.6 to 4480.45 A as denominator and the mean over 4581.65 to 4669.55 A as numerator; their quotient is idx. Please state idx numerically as 1.1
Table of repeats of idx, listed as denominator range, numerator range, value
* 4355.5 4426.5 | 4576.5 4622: 1.05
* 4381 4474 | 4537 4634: 1.08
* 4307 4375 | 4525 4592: 0.82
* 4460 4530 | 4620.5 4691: 0.97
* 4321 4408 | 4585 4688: 0.92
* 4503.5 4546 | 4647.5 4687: 1.07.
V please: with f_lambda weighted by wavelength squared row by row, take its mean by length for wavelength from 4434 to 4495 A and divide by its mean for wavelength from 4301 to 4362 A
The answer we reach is 0.83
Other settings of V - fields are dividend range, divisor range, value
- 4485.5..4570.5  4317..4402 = 0.86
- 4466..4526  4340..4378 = 0.86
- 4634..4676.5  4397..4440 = 1.07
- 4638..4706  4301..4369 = 0.82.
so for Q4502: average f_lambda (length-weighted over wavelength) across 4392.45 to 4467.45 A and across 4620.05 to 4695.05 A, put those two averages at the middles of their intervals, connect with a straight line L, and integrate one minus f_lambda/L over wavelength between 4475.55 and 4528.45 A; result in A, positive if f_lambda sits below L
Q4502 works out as -3.0 A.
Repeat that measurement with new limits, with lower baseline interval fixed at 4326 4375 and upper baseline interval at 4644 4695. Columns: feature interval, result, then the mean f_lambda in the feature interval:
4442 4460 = 3.9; 3.96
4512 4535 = 4.3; 3.84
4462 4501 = 1.2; 4.76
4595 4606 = -1.4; 4.94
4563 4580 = 1.3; 4.16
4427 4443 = 2.3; 4.38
